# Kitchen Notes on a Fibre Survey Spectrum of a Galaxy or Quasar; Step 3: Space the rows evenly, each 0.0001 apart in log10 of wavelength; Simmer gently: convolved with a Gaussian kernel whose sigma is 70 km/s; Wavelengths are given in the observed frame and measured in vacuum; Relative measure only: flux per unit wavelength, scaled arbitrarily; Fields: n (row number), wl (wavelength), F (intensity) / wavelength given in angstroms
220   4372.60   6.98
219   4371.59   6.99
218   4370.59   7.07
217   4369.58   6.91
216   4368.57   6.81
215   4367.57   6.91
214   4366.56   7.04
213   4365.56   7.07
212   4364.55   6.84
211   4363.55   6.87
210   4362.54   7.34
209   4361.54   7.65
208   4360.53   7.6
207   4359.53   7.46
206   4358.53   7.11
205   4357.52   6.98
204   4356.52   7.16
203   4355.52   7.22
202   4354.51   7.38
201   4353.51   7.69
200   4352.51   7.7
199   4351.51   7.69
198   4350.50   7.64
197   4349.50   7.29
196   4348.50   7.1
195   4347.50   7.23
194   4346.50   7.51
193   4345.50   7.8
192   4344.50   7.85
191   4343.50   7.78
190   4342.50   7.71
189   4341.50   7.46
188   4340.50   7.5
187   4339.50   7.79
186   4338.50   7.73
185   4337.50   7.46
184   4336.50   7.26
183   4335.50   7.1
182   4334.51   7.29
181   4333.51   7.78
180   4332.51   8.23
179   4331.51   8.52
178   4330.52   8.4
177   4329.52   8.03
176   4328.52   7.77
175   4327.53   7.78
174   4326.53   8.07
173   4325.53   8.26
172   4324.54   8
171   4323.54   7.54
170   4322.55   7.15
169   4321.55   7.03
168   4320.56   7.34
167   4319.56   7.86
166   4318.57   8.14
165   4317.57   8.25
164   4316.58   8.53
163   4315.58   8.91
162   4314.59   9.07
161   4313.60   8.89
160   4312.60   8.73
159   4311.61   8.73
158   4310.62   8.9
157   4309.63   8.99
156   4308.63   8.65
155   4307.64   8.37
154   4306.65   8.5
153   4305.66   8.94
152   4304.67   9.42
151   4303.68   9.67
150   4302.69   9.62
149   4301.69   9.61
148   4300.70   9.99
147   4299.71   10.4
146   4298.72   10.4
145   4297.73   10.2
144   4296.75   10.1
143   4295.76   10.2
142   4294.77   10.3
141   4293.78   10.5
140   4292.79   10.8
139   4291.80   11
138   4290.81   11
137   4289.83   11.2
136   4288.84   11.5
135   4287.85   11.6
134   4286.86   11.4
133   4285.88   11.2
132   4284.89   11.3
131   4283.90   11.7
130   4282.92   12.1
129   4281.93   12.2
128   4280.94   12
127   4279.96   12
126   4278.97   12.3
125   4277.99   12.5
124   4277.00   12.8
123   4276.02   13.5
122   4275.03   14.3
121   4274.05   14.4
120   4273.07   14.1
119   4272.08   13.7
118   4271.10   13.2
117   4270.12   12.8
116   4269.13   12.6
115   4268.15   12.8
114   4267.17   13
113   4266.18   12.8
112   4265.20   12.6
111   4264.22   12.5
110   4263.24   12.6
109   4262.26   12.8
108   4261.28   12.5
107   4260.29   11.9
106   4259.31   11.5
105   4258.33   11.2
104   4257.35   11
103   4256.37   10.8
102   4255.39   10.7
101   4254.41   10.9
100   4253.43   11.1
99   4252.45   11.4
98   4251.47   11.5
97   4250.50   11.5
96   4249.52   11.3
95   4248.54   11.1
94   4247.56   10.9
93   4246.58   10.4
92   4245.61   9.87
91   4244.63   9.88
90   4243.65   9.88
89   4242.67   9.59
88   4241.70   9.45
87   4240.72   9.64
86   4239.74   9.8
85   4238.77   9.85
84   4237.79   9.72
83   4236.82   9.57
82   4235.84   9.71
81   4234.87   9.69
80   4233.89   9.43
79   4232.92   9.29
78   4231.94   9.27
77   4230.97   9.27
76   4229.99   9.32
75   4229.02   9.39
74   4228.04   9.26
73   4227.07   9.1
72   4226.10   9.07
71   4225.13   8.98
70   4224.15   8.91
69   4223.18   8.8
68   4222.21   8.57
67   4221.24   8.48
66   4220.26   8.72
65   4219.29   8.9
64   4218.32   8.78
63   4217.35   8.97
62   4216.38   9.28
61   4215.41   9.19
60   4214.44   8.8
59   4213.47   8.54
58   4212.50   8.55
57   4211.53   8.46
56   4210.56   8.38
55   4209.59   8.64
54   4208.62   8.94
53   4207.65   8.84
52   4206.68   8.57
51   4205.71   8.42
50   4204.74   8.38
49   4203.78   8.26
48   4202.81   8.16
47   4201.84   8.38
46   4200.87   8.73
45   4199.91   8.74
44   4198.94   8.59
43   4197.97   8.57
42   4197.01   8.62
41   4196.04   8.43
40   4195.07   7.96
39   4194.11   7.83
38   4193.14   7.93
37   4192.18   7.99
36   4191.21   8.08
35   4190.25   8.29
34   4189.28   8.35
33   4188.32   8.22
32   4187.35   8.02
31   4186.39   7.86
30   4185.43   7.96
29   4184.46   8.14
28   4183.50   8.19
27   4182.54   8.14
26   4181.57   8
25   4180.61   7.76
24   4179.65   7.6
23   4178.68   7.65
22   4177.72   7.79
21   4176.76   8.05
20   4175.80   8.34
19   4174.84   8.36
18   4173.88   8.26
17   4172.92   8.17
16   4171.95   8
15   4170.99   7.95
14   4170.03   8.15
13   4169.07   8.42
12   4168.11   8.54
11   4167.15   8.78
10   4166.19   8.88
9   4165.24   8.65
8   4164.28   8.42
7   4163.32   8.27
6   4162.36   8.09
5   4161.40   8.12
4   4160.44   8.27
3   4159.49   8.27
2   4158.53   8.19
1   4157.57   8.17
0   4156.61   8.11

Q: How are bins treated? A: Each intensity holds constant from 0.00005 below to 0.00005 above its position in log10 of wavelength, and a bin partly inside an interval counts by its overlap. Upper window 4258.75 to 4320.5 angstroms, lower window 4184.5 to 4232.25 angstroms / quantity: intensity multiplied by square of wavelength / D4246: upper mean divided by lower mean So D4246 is 1.32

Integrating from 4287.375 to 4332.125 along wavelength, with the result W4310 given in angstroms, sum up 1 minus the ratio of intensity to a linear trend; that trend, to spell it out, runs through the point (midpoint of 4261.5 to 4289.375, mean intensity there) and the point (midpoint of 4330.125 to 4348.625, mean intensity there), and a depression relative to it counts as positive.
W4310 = 3.76 angstroms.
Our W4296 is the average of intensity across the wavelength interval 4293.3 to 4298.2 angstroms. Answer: 10.3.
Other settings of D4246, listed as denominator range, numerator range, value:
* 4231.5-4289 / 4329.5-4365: 0.68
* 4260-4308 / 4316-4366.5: 0.67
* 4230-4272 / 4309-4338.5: 0.76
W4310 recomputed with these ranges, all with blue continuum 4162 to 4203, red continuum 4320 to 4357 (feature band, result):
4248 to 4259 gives -4.42 angstroms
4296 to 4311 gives -3.30 angstroms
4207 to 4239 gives -3.89 angstroms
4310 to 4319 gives -1.13 angstroms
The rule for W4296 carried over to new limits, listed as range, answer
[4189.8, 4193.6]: 8.08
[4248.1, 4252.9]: 11.4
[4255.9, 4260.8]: 11.3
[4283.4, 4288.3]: 11.4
